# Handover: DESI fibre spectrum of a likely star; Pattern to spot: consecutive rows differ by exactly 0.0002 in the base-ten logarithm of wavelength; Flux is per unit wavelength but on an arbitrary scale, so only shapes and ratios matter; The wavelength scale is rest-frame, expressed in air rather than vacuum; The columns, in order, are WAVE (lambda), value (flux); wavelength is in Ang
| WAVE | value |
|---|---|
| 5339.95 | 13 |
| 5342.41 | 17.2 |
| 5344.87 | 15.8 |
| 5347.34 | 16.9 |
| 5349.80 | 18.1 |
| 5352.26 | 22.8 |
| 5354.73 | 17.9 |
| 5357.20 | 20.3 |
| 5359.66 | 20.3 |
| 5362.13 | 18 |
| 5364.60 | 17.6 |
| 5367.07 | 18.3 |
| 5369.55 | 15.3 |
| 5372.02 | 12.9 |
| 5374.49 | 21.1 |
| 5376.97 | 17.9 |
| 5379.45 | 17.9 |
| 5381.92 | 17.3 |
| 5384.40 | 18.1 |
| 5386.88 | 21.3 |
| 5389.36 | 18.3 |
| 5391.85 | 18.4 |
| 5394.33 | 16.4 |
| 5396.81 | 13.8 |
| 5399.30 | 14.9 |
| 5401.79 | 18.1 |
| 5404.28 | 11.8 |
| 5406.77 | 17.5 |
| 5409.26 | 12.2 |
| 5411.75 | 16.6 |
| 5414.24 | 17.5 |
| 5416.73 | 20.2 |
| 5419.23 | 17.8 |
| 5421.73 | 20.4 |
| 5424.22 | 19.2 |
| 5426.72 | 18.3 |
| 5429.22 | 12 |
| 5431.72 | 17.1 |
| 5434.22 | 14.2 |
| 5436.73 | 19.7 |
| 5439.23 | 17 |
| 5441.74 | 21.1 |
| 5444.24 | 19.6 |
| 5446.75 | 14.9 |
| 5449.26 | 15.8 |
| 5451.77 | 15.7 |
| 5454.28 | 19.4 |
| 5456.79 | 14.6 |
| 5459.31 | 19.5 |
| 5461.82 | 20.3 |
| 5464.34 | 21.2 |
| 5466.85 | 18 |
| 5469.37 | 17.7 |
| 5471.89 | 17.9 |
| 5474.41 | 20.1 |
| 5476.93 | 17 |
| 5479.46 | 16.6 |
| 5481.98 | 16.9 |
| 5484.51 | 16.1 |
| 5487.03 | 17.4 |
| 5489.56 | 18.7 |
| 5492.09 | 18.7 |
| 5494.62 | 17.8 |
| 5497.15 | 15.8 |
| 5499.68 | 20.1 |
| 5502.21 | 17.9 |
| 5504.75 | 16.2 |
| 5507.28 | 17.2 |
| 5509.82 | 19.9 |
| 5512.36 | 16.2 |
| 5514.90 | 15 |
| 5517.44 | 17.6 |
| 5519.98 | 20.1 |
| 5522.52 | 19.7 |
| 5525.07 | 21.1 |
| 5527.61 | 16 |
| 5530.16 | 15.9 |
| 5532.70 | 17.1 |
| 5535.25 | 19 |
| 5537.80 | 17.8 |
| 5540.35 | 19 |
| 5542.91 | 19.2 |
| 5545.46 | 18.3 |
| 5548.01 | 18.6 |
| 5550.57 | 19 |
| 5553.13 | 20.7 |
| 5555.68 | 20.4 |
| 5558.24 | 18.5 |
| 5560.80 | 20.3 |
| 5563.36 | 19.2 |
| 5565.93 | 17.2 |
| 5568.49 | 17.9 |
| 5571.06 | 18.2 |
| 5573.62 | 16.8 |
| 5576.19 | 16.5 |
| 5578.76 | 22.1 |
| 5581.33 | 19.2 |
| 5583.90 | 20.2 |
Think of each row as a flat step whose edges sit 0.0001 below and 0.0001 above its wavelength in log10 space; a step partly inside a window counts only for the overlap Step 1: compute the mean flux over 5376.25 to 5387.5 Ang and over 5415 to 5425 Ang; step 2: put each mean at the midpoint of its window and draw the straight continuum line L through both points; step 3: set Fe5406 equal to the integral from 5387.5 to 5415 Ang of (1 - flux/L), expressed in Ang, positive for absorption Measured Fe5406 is 4.1 Ang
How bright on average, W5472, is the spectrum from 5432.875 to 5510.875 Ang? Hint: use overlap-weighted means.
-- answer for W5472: 17.8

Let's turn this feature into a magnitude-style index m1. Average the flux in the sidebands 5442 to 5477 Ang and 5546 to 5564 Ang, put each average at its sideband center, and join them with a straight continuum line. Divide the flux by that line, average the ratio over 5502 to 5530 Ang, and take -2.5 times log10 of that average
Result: 0.066 mag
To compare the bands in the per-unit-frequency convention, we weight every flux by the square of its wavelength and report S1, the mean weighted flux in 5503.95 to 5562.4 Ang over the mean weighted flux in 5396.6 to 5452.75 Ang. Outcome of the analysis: 1.1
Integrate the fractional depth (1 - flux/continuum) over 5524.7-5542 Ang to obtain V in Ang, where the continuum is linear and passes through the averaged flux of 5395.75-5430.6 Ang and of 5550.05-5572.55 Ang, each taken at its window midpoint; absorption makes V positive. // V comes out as 0.6 Ang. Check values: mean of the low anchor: 16.5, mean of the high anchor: 19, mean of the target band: 17.8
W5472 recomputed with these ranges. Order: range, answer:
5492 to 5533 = 17.8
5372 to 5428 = 17.4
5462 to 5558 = 18.2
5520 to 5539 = 18.2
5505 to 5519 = 17.2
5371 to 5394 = 18.1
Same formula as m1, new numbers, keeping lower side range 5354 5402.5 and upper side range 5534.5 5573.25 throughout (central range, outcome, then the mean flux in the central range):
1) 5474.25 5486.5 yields 0.077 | 17.1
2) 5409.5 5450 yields 0.034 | 17.5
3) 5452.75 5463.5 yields -0.016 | 18.5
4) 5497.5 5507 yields 0.044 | 17.8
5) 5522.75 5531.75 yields 0.046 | 17.9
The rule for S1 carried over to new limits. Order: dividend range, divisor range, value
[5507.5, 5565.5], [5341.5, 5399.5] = 1.10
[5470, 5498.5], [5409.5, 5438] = 1.03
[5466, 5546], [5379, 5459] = 1.08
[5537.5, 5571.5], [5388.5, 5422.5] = 1.20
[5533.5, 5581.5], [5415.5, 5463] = 1.11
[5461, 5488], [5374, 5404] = 1.07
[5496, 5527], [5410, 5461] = 1.06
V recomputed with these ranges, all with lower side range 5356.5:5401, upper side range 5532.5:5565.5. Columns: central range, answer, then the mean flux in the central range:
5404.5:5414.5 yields 1.4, 15.4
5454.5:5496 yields 0.8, 18.1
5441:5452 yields 0.5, 17.4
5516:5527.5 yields -0.2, 19.2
